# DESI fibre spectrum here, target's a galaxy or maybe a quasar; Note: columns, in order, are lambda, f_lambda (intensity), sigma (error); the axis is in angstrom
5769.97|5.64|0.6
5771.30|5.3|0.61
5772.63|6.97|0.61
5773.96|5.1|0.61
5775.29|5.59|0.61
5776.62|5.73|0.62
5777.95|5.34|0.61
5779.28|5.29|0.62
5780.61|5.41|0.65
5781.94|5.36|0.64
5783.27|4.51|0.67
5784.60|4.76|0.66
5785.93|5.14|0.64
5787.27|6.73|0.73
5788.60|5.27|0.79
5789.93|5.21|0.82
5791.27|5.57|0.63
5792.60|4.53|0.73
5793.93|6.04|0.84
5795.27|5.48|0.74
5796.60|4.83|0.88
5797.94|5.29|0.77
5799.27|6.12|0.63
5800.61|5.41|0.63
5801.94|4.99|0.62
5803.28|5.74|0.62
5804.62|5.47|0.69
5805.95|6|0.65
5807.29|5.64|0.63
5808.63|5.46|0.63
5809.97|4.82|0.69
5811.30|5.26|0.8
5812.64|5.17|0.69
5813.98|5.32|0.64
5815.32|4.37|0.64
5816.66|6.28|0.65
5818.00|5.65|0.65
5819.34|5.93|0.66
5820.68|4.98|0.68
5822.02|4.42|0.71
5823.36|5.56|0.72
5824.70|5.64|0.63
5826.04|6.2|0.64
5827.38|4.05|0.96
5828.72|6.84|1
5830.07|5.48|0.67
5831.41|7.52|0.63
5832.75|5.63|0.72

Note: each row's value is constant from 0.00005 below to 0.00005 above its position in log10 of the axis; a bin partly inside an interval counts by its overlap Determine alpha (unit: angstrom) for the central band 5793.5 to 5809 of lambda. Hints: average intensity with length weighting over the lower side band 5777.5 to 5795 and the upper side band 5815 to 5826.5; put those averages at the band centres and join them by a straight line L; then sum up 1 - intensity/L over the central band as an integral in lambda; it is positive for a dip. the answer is -0.4 angstrom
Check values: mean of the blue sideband 5.32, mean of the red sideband 5.47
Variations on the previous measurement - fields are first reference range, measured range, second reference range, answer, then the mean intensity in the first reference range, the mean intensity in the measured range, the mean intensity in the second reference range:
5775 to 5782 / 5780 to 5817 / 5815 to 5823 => 0.23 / 5.46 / 5.36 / 5.32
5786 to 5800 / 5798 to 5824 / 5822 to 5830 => 0.56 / 5.49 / 5.4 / 5.54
